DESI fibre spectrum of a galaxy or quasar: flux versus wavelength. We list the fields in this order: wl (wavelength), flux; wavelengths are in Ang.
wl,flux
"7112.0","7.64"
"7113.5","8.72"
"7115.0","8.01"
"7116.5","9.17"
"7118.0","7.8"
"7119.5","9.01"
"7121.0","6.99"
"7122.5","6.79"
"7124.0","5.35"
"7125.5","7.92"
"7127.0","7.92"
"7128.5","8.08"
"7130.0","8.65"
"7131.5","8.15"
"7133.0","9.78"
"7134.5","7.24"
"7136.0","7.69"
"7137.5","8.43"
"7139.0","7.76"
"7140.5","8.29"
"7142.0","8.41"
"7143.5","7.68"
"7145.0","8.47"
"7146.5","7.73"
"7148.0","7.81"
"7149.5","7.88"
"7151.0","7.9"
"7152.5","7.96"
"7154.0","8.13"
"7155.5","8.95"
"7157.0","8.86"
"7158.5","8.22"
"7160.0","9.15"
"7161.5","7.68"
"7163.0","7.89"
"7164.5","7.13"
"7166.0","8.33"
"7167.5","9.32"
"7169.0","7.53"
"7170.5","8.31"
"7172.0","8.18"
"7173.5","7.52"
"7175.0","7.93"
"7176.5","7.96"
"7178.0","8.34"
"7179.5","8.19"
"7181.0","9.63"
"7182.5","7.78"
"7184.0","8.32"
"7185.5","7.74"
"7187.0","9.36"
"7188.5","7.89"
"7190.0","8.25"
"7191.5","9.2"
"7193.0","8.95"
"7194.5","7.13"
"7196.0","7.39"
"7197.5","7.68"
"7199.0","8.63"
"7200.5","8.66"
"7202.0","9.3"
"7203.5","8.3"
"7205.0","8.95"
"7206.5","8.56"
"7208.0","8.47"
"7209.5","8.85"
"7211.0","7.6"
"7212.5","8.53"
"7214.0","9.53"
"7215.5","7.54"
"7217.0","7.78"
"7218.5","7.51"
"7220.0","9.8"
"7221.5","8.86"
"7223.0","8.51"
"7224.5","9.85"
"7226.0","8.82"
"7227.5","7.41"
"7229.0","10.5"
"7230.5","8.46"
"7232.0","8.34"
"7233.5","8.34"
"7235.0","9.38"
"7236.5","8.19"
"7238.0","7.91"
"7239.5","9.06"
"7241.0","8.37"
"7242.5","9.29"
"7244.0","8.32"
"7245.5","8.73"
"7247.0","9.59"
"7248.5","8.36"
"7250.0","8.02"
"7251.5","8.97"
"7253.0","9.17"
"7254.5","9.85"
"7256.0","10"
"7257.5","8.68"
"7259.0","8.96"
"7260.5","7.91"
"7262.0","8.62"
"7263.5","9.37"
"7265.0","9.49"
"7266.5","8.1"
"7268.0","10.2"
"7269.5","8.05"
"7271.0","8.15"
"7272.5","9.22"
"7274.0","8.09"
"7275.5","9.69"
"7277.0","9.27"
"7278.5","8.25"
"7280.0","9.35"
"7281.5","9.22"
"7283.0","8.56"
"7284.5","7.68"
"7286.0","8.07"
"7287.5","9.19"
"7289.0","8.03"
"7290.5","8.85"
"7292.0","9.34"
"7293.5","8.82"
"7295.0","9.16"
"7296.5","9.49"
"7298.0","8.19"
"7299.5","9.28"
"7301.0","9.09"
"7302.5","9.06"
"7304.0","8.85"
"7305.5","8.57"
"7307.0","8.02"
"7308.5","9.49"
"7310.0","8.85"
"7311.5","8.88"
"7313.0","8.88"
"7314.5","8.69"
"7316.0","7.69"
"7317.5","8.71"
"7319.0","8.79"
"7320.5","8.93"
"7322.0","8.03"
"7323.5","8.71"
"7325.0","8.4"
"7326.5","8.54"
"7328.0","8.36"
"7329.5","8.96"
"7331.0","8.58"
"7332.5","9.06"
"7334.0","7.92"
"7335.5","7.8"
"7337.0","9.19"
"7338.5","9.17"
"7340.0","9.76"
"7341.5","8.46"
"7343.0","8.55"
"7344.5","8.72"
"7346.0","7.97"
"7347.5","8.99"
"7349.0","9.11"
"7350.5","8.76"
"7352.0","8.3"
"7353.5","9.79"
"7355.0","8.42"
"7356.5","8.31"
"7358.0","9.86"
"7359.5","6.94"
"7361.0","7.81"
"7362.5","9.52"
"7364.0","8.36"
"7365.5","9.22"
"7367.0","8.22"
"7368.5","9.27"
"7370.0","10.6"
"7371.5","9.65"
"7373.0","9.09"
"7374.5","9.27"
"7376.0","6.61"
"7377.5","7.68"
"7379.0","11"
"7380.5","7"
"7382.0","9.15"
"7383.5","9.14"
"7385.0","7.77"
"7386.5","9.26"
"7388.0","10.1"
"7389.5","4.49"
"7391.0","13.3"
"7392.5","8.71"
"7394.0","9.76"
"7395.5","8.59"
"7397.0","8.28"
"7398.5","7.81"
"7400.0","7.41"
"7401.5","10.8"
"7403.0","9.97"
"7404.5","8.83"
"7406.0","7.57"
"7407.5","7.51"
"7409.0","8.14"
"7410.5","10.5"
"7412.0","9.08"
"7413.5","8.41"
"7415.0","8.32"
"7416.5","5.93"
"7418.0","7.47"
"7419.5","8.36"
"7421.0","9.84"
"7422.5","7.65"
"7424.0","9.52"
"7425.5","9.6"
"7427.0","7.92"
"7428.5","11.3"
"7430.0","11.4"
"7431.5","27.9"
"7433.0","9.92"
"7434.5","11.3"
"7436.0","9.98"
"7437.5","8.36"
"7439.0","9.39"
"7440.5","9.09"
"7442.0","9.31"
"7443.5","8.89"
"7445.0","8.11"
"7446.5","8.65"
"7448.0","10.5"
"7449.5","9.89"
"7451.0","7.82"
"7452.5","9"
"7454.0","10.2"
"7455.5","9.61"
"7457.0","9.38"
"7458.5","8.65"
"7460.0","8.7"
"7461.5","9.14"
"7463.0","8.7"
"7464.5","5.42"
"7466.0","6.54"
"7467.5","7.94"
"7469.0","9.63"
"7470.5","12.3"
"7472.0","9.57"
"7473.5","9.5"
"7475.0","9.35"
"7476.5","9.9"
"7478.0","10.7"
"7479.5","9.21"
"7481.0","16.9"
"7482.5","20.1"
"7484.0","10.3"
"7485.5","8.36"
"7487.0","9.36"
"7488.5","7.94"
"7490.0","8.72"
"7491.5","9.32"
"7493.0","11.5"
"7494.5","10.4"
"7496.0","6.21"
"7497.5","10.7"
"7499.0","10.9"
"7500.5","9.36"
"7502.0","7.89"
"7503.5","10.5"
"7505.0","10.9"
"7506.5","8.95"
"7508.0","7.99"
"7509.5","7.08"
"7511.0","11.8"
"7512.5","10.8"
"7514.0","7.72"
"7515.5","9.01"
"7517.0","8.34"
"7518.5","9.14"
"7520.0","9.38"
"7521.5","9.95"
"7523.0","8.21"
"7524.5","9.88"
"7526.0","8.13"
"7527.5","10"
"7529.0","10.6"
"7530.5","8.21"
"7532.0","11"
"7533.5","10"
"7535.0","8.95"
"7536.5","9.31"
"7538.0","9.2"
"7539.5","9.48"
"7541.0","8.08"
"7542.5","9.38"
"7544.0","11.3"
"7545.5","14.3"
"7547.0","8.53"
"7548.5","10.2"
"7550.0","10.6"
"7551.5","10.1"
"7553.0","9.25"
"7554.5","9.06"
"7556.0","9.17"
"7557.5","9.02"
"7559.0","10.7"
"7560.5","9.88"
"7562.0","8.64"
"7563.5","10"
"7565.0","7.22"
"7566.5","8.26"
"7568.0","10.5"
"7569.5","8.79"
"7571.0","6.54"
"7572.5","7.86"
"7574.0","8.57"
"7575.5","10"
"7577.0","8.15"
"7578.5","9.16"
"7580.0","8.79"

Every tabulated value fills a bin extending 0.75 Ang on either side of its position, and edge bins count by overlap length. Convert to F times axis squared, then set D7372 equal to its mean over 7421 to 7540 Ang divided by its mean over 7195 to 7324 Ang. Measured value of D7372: 1.19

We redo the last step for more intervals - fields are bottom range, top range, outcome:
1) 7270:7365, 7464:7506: 1.20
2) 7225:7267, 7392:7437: 1.14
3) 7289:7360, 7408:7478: 1.12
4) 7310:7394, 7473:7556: 1.18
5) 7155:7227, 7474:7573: 1.26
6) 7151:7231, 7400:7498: 1.24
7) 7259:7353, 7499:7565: 1.16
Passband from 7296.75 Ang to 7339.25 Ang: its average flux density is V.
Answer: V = 8.68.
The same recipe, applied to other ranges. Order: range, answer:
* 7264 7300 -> 8.82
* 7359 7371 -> 8.8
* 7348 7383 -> 8.78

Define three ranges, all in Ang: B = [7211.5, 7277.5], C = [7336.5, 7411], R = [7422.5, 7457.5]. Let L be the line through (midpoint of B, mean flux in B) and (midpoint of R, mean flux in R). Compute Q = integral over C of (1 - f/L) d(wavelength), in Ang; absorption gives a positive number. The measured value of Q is 7.2 Ang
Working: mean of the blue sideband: 8.78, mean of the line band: 8.81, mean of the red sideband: 10.3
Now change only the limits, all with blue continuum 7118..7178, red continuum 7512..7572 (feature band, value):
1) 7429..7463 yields -4.29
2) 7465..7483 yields -3.12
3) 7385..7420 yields 1.17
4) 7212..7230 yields -0.95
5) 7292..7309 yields -0.72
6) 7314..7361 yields 0.41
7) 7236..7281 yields -2.31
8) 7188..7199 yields 0.10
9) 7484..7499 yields -0.13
